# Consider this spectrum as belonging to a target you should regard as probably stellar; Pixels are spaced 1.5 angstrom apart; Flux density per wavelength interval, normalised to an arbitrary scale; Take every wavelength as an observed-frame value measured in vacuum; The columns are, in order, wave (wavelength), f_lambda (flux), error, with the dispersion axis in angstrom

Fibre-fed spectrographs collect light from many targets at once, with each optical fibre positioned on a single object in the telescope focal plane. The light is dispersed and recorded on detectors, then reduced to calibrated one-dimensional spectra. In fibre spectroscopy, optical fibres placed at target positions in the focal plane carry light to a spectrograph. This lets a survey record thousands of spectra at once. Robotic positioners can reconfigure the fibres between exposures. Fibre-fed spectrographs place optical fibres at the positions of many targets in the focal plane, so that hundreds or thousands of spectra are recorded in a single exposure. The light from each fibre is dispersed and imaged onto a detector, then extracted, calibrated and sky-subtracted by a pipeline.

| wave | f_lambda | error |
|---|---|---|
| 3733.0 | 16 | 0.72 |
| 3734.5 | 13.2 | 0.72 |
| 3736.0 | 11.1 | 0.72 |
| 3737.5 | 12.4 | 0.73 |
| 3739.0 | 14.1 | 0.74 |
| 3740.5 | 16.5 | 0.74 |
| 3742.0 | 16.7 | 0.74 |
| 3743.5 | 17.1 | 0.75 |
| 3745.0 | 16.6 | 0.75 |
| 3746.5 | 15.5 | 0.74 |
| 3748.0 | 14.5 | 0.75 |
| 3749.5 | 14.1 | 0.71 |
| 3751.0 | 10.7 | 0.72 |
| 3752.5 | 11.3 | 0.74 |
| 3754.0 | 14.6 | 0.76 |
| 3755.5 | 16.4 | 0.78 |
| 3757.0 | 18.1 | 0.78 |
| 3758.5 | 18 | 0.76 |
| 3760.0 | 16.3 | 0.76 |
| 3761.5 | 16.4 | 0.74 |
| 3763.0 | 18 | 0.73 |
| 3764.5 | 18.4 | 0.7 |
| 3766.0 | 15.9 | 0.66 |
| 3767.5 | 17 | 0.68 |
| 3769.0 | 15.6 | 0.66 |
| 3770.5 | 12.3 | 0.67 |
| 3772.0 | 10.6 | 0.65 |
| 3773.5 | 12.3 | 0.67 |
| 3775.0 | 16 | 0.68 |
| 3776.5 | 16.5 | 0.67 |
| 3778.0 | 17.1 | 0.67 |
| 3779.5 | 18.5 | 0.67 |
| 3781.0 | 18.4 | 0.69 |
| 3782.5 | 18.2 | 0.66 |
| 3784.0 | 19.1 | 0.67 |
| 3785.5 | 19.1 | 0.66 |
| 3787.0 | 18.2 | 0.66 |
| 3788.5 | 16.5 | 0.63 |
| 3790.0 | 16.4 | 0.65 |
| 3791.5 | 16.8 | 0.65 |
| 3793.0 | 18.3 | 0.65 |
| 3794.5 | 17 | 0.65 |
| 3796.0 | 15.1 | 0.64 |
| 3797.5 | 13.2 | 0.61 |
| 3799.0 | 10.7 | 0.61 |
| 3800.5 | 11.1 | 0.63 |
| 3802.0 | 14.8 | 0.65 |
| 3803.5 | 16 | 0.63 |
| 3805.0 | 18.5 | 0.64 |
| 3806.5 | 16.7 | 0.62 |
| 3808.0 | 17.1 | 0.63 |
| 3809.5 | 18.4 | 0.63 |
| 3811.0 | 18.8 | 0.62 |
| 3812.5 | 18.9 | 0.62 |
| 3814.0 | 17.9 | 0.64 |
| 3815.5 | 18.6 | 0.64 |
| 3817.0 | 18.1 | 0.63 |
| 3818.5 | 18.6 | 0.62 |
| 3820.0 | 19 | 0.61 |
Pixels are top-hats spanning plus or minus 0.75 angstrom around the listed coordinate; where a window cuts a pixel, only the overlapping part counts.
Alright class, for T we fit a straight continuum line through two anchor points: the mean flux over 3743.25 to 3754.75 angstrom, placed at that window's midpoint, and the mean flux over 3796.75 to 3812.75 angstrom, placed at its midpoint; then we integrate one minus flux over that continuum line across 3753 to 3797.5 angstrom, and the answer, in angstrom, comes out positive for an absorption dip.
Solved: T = -4.7 angstrom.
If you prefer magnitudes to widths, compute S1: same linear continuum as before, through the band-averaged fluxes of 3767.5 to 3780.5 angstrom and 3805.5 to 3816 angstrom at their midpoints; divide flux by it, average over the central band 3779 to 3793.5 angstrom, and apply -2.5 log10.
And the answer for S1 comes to -0.121 mag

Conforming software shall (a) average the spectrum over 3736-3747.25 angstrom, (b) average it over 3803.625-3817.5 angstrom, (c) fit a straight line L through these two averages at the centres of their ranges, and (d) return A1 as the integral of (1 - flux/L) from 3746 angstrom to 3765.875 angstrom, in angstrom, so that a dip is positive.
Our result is 0.3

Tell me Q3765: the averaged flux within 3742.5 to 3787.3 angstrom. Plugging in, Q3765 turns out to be 16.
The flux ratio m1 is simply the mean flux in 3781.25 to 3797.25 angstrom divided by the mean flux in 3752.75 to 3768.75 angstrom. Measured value 1.04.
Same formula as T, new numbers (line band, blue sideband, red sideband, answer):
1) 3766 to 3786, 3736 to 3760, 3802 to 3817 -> 0.1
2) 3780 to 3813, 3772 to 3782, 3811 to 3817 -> 1.1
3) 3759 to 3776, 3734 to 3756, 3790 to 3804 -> -1.0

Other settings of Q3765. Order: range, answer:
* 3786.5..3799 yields 16.1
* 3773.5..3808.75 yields 16.4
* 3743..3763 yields 15.4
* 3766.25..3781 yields 15.3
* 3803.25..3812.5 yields 17.8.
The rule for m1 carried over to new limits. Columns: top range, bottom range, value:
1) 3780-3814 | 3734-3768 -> 1.09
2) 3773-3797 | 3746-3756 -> 1.24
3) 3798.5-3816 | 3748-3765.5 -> 1.06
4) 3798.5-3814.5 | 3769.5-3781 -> 1.09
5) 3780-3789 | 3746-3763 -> 1.20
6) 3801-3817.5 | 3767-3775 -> 1.28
